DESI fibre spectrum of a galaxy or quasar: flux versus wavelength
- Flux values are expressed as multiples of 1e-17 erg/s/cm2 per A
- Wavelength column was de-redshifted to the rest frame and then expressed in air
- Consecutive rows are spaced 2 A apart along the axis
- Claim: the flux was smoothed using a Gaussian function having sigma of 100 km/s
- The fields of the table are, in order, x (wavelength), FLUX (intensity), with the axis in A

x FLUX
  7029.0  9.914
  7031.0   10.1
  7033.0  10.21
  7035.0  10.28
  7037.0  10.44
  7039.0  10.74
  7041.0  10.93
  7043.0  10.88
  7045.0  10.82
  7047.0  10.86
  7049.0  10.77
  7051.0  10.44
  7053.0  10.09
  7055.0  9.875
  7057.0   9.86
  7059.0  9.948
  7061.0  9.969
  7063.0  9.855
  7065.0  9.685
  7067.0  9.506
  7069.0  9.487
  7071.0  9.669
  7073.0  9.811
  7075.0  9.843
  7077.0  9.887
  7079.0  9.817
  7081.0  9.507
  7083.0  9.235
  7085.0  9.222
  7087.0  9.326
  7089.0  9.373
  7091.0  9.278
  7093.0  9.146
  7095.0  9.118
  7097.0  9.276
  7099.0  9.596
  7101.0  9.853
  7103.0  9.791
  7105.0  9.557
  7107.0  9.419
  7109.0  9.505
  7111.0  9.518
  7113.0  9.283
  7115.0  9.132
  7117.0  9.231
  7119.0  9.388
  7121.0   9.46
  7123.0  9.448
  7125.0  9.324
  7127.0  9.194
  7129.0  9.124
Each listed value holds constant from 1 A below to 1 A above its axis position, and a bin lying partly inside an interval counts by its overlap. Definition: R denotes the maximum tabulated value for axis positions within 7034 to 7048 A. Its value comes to 10.93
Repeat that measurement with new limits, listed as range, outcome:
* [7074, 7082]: 9.887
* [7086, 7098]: 9.373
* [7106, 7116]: 9.518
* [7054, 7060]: 9.948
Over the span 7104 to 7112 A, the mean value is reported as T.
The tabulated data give 9.5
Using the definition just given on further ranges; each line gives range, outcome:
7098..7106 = 9.7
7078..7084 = 9.52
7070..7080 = 9.81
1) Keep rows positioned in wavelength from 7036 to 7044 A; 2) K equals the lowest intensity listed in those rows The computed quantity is 10.44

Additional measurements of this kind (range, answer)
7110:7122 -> 9.132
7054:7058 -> 9.86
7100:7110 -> 9.419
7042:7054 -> 10.09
